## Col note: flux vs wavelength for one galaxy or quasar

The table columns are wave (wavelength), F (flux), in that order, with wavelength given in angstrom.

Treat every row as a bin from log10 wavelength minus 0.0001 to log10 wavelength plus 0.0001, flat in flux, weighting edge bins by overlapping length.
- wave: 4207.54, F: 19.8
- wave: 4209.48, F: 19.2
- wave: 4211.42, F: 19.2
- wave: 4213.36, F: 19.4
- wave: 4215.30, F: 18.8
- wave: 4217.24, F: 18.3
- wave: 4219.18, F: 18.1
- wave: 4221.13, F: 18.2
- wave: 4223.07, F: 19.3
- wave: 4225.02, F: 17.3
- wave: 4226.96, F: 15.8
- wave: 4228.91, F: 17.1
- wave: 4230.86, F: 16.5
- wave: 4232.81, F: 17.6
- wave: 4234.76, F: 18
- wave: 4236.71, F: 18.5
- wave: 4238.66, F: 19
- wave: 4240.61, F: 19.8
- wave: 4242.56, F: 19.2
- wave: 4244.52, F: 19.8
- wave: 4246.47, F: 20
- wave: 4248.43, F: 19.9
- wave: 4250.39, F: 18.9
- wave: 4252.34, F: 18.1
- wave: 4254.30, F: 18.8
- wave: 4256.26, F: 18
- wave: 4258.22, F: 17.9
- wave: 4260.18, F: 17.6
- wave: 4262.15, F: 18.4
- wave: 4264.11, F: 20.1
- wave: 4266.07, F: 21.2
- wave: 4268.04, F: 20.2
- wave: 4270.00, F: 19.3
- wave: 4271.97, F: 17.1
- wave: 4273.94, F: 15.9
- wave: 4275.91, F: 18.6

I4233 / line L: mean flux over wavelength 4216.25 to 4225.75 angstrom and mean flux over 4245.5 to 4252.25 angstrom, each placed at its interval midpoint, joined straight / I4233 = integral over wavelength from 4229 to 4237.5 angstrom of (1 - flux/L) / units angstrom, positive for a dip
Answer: 0.5 angstrom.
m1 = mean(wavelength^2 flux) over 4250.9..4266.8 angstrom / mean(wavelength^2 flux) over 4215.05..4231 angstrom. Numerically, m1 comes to 1.08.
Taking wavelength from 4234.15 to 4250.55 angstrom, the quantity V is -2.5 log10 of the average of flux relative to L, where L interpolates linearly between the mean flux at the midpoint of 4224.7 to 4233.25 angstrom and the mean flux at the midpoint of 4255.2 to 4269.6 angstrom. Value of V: -0.09 mag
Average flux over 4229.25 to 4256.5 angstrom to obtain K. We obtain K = 18.7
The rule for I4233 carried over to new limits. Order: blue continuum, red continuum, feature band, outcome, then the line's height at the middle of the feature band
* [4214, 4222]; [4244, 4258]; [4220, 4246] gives 0.7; 18.7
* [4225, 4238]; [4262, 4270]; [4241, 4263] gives 0.1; 18.9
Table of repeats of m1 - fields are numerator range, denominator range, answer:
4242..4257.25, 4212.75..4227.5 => 1.06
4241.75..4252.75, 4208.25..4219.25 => 1.04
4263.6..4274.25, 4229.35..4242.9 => 1.06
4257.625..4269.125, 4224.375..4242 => 1.10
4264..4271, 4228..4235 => 1.19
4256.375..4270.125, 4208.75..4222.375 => 1.05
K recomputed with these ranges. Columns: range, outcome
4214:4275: 18.5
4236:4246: 19.3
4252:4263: 18.1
